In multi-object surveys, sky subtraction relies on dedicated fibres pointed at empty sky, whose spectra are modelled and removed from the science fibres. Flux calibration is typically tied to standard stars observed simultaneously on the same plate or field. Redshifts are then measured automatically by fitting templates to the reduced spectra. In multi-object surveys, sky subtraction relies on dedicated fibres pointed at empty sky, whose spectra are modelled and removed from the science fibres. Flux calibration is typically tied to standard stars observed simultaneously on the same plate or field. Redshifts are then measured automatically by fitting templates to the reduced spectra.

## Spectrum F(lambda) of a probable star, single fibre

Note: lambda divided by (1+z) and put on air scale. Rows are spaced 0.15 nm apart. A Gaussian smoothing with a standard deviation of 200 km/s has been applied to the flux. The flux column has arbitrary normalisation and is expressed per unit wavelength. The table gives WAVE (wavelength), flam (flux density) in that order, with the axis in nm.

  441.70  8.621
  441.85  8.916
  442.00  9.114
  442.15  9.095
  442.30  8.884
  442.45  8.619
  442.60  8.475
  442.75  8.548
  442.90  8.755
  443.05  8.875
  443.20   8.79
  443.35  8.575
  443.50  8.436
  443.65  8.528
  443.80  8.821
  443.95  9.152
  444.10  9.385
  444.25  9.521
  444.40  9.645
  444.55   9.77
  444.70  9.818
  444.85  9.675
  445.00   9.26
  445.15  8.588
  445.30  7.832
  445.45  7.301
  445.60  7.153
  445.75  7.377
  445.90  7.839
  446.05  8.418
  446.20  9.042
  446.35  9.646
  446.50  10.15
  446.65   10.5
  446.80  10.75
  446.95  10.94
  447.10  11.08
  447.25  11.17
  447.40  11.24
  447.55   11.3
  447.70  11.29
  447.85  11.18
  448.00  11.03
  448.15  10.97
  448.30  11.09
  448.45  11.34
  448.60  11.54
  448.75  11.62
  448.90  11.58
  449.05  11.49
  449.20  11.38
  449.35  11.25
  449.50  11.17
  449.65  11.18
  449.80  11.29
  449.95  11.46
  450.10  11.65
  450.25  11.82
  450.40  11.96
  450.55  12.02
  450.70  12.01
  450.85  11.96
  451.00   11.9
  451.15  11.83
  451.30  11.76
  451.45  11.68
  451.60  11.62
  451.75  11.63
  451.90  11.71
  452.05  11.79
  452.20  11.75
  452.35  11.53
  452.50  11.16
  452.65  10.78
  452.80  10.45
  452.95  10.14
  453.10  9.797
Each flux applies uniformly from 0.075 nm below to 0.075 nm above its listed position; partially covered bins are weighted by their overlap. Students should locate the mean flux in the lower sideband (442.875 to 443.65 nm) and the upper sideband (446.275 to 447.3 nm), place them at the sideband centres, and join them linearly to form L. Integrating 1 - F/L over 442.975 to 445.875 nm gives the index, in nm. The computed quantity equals 0.16 nm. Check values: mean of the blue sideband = 8.67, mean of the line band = 8.75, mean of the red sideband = 10.6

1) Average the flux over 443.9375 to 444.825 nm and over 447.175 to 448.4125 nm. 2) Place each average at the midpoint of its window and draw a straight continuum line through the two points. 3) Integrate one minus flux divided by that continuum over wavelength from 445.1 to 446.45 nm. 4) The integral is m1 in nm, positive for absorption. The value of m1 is 0.27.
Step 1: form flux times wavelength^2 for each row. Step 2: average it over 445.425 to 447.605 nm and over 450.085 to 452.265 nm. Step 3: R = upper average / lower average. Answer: 1.3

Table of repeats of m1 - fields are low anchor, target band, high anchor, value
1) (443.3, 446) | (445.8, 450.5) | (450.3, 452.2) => -0.245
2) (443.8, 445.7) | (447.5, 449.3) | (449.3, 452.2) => -0.125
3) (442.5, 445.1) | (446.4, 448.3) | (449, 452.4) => -0.104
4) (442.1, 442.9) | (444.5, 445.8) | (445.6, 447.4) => 0.113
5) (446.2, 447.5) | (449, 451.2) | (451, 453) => -0.102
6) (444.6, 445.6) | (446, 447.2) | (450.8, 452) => -0.092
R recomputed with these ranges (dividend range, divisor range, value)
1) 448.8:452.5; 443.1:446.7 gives 1.35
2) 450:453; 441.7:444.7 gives 1.34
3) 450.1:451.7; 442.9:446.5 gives 1.39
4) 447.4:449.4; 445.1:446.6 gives 1.37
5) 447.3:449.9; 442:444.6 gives 1.29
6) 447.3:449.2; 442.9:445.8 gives 1.31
